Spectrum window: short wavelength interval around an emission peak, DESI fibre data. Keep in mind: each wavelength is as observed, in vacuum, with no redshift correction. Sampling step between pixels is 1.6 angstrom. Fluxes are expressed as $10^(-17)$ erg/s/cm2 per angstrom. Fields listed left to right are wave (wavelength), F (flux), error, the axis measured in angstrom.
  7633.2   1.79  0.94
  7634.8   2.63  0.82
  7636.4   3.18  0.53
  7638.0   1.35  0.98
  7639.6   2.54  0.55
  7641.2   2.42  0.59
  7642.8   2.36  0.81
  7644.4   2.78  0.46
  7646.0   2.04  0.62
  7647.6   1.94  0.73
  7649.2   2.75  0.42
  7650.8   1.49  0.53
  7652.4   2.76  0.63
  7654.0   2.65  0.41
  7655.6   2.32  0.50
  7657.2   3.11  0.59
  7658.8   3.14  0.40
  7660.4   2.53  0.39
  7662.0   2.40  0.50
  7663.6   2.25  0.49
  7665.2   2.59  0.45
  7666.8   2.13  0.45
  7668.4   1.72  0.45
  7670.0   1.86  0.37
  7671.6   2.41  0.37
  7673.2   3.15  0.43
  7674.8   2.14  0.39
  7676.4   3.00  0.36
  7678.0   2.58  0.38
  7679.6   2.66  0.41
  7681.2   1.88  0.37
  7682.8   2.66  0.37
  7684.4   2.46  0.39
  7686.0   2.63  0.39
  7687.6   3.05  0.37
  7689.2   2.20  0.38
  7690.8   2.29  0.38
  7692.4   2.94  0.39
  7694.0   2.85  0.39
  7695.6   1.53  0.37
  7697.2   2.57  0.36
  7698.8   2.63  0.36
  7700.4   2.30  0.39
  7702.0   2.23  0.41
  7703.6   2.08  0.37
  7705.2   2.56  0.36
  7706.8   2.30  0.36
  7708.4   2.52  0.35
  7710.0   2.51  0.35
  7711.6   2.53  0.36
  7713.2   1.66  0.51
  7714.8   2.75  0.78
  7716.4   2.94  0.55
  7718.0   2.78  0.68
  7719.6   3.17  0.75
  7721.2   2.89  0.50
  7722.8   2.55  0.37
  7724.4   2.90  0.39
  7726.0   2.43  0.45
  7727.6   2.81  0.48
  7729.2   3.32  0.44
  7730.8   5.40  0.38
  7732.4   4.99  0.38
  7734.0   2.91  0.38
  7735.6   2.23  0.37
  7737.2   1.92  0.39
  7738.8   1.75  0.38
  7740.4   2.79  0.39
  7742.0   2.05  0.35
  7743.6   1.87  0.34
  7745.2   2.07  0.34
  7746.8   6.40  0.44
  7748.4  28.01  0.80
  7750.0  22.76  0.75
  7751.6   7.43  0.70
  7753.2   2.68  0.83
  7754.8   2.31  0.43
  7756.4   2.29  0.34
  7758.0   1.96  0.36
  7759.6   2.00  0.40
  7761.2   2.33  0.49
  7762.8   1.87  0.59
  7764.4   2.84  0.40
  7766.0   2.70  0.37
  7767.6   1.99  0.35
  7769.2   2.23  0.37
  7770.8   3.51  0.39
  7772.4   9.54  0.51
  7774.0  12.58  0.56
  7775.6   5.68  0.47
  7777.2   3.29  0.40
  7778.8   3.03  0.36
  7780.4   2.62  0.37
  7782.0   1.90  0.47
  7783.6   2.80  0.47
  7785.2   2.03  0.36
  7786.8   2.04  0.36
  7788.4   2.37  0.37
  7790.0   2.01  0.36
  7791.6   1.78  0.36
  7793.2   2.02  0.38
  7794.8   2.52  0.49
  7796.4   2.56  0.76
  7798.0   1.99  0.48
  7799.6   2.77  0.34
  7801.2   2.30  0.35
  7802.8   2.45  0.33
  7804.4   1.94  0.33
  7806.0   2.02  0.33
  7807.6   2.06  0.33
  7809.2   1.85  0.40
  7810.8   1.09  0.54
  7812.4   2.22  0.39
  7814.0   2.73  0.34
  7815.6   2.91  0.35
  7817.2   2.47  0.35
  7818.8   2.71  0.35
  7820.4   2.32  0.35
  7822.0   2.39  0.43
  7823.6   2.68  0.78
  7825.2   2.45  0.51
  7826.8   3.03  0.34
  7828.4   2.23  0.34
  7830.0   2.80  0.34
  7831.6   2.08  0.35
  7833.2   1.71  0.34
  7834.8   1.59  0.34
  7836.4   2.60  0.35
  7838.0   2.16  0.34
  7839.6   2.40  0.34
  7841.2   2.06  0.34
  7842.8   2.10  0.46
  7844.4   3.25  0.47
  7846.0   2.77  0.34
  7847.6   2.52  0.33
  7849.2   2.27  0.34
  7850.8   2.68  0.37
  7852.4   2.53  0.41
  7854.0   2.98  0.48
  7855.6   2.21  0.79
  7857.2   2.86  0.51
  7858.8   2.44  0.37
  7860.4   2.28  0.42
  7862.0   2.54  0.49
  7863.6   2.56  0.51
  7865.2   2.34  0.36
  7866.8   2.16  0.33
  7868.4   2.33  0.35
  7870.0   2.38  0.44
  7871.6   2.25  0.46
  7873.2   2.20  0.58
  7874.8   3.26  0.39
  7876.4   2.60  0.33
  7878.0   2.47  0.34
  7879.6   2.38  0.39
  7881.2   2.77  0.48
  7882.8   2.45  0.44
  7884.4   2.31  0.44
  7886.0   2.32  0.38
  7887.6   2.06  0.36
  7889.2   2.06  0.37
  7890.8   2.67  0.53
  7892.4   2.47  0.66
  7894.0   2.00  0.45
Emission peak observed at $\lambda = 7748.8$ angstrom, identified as H-alpha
